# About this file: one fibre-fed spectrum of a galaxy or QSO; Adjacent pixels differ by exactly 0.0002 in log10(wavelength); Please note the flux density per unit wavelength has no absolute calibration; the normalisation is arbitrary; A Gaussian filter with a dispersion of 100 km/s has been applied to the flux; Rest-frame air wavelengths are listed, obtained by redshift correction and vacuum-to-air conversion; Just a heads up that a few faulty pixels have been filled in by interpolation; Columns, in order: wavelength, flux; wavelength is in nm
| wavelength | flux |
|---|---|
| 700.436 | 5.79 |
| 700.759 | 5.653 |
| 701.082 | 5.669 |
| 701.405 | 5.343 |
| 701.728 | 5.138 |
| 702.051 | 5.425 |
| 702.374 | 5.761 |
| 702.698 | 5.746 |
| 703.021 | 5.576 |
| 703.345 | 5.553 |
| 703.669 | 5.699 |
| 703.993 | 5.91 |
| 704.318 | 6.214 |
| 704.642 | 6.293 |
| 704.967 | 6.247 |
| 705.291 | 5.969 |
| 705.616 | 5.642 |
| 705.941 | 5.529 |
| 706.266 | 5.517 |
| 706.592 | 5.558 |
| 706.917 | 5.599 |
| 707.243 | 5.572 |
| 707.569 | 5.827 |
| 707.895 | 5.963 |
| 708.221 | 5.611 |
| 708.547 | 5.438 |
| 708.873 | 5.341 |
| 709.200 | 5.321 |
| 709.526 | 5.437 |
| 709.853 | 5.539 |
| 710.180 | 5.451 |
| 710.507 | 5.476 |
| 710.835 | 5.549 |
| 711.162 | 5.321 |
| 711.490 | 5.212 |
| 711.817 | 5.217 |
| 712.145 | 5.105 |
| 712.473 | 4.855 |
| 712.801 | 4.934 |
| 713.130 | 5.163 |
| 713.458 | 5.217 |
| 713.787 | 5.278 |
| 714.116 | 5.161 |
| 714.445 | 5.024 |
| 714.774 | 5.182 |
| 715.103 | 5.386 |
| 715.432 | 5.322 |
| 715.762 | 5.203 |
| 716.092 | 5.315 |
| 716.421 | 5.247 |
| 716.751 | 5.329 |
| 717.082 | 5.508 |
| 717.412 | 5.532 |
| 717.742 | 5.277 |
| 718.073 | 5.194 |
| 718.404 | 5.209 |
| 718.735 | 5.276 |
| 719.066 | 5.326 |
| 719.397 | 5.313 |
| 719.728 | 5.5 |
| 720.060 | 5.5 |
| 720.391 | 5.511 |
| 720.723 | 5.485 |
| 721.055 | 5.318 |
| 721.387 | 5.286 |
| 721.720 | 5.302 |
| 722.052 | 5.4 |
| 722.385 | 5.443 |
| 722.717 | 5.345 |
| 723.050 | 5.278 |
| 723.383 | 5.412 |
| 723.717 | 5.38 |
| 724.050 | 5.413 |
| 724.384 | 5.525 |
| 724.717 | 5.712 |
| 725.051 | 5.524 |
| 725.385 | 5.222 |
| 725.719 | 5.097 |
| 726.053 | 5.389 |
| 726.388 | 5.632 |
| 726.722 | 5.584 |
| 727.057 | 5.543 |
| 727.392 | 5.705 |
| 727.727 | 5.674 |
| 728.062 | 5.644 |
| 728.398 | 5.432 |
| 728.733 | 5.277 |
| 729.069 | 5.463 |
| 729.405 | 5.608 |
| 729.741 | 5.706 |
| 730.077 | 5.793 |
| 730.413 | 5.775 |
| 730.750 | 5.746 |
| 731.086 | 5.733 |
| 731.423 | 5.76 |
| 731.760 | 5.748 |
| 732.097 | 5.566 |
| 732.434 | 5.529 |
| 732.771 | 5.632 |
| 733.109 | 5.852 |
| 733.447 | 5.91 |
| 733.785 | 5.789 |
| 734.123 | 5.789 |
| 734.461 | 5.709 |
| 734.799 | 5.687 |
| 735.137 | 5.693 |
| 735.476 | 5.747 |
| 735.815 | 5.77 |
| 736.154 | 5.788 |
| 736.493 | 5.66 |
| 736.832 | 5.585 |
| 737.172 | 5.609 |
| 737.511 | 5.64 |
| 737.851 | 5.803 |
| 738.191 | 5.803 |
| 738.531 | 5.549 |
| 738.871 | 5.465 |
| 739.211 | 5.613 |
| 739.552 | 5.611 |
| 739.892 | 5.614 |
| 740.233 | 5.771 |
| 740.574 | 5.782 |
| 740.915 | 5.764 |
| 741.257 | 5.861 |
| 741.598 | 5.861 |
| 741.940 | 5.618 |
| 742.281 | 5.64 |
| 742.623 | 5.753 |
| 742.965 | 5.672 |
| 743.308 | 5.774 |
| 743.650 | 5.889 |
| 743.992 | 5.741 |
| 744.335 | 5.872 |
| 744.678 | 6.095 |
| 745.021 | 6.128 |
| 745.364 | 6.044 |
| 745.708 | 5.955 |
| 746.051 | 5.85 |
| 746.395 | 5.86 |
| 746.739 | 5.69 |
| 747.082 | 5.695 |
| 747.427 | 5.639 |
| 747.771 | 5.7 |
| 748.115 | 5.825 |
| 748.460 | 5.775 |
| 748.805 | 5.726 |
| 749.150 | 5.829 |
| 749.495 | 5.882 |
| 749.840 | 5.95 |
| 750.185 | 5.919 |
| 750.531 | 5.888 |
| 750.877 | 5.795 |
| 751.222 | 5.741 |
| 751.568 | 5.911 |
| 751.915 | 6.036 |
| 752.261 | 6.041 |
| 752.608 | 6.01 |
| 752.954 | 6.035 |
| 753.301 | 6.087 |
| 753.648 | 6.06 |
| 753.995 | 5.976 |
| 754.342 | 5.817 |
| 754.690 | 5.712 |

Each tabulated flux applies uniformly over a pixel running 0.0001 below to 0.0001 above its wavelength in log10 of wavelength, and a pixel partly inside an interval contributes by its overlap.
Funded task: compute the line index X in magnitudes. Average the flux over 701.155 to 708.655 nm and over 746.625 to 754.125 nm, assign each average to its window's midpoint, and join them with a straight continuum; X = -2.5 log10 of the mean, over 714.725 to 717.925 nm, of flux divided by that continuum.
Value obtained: 0.08 mag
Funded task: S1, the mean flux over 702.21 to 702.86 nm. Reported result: 5.76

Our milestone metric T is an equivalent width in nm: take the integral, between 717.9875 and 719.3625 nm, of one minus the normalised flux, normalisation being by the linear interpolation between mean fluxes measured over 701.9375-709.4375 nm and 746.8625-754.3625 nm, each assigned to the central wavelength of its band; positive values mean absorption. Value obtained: 0.12 nm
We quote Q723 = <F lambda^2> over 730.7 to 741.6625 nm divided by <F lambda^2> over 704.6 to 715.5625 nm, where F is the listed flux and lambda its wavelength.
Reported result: 1.1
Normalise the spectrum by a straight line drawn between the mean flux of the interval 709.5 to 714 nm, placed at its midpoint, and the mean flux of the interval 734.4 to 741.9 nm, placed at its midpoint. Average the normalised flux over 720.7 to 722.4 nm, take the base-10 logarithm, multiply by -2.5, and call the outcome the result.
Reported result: 0.014 mag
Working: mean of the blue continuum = 5.26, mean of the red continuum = 5.7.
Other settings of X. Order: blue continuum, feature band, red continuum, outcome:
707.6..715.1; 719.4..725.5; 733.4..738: 0.02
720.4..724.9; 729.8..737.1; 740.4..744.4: -0.02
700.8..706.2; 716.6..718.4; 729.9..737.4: 0.07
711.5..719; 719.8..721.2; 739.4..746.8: -0.02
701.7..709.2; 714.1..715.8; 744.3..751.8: 0.10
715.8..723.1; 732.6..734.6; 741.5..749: -0.03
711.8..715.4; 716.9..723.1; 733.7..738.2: -0.01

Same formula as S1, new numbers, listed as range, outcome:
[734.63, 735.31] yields 5.69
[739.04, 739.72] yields 5.61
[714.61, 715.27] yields 5.29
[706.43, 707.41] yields 5.58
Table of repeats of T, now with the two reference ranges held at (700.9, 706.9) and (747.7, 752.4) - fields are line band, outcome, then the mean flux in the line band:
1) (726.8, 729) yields 0.09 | 5.54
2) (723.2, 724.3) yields 0.07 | 5.4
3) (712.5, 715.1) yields 0.27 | 5.14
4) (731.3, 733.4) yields 0.04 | 5.69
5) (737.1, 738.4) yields 0.02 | 5.72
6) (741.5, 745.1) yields 0.02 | 5.81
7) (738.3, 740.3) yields 0.08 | 5.6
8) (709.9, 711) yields 0.04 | 5.5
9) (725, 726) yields 0.09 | 5.27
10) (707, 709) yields 0.03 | 5.63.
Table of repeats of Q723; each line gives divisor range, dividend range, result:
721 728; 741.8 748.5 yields 1.13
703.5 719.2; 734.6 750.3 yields 1.15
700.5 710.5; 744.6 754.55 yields 1.18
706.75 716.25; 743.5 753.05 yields 1.22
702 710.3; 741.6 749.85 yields 1.14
